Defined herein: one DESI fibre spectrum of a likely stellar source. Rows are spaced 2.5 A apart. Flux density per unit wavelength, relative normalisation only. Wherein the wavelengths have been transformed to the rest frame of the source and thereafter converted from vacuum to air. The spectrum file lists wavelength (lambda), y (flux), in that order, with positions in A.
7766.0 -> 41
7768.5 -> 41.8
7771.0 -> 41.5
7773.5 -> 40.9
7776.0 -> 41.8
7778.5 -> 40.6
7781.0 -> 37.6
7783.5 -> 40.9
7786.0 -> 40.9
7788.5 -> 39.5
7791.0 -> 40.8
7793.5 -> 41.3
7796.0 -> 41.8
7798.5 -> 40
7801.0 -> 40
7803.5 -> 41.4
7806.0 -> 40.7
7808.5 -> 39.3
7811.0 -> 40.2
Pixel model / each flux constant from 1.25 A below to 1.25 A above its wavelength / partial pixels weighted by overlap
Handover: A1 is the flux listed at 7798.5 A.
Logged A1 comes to 40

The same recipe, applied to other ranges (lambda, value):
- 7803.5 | 41.4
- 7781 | 37.6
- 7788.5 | 39.5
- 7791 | 40.8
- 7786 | 40.9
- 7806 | 40.7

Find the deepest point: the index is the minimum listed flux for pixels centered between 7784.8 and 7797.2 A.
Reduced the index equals 39.5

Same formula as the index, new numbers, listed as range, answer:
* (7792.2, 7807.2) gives 40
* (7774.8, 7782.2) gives 37.6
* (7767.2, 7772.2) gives 41.5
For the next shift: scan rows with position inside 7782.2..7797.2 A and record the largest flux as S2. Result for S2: 41.8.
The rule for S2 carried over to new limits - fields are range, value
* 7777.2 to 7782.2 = 40.6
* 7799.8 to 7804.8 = 41.4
